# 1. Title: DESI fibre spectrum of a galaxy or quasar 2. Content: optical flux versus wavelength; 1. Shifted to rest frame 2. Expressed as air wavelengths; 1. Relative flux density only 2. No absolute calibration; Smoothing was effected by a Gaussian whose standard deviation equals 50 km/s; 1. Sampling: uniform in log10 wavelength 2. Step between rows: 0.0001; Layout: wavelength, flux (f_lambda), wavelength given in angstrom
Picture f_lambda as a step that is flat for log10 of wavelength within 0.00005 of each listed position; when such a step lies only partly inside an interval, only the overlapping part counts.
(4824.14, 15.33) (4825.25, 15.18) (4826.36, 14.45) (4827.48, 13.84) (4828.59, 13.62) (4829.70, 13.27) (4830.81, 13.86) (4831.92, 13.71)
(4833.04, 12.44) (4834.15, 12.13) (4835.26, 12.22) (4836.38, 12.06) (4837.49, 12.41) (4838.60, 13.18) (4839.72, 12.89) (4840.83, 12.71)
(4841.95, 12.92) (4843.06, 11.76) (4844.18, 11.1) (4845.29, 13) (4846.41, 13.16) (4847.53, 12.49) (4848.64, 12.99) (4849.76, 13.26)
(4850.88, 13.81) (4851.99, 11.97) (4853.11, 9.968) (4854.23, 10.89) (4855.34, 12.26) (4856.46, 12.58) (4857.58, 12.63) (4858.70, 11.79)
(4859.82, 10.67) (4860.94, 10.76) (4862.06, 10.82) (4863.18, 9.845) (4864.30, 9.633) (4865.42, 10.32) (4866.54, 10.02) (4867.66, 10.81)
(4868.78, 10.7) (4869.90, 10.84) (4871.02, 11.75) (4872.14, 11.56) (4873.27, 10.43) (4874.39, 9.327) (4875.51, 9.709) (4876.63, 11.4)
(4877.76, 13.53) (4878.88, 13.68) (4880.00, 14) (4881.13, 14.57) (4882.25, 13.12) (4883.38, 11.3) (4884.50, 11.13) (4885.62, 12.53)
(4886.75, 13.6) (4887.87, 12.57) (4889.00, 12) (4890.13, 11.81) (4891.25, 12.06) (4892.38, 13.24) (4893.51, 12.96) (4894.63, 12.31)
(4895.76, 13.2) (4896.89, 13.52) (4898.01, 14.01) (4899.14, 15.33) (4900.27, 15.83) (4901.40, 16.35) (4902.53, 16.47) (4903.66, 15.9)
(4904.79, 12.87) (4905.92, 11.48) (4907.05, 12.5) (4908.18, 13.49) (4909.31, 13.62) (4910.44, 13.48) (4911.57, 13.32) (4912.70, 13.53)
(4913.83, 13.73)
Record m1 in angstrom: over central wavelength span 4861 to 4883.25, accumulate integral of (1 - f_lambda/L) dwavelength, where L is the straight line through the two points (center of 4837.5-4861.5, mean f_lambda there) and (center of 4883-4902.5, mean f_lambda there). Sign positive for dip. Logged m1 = 2.5 angstrom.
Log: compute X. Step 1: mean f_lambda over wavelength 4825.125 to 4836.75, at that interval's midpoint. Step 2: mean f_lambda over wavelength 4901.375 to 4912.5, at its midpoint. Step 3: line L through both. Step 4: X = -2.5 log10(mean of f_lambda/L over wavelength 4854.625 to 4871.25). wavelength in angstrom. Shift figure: 0.22 mag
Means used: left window 13.3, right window 13.8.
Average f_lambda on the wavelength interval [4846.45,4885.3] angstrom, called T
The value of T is 11.6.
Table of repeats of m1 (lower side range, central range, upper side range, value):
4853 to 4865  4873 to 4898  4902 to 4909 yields 0.4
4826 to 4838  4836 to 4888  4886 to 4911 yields 5.5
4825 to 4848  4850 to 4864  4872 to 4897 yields 1.3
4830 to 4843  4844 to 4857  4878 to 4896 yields 0.4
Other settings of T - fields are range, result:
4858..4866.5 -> 10.5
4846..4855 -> 12.3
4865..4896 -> 11.9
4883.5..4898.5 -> 12.6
